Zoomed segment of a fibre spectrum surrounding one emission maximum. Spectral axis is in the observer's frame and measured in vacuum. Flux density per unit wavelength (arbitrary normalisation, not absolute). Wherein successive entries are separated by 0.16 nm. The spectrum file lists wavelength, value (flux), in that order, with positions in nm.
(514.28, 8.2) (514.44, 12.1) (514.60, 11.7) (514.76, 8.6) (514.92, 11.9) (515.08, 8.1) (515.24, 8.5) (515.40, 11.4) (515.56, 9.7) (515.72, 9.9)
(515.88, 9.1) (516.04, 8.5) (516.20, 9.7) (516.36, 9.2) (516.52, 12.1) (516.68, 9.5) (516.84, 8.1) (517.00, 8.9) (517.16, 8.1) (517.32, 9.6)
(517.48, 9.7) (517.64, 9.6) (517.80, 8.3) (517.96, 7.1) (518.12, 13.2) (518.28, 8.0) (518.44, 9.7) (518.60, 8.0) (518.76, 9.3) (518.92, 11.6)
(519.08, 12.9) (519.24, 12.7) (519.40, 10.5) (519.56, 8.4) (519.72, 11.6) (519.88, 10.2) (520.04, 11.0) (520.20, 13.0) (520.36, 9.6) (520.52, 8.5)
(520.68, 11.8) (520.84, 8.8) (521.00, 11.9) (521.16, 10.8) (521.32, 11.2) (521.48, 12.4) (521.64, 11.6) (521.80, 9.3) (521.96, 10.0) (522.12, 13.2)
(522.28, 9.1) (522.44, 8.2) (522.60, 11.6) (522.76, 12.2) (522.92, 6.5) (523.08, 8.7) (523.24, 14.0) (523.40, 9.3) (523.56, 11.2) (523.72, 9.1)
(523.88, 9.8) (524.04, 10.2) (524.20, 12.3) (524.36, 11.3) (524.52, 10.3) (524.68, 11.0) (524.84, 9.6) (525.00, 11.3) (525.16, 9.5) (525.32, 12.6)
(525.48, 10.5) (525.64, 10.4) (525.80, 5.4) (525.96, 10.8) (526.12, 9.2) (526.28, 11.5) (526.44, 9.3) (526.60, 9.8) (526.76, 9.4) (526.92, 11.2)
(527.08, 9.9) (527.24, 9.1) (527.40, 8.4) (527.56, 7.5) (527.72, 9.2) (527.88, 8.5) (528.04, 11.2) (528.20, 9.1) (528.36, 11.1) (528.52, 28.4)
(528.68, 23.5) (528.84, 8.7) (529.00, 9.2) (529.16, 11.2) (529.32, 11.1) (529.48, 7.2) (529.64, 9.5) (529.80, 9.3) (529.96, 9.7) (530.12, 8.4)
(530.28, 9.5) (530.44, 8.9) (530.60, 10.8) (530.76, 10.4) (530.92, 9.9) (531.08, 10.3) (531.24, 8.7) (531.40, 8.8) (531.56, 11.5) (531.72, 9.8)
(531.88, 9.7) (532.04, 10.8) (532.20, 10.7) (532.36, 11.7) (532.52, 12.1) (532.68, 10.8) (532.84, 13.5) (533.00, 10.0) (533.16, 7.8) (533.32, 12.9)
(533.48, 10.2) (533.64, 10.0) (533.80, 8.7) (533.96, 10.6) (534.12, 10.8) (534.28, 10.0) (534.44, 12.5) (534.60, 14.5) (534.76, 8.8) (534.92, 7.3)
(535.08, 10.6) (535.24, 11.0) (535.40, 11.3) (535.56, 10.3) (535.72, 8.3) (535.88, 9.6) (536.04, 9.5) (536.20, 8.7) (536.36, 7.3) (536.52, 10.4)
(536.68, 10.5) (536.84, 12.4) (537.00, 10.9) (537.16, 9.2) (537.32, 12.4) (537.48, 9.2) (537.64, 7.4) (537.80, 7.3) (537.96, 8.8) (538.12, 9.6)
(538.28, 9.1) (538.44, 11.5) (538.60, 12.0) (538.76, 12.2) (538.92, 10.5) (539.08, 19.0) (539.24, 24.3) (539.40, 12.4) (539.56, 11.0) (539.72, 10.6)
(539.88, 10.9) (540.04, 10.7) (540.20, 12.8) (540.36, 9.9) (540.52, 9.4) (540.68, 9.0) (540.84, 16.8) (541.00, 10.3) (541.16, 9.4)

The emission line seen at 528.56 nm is Hbeta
